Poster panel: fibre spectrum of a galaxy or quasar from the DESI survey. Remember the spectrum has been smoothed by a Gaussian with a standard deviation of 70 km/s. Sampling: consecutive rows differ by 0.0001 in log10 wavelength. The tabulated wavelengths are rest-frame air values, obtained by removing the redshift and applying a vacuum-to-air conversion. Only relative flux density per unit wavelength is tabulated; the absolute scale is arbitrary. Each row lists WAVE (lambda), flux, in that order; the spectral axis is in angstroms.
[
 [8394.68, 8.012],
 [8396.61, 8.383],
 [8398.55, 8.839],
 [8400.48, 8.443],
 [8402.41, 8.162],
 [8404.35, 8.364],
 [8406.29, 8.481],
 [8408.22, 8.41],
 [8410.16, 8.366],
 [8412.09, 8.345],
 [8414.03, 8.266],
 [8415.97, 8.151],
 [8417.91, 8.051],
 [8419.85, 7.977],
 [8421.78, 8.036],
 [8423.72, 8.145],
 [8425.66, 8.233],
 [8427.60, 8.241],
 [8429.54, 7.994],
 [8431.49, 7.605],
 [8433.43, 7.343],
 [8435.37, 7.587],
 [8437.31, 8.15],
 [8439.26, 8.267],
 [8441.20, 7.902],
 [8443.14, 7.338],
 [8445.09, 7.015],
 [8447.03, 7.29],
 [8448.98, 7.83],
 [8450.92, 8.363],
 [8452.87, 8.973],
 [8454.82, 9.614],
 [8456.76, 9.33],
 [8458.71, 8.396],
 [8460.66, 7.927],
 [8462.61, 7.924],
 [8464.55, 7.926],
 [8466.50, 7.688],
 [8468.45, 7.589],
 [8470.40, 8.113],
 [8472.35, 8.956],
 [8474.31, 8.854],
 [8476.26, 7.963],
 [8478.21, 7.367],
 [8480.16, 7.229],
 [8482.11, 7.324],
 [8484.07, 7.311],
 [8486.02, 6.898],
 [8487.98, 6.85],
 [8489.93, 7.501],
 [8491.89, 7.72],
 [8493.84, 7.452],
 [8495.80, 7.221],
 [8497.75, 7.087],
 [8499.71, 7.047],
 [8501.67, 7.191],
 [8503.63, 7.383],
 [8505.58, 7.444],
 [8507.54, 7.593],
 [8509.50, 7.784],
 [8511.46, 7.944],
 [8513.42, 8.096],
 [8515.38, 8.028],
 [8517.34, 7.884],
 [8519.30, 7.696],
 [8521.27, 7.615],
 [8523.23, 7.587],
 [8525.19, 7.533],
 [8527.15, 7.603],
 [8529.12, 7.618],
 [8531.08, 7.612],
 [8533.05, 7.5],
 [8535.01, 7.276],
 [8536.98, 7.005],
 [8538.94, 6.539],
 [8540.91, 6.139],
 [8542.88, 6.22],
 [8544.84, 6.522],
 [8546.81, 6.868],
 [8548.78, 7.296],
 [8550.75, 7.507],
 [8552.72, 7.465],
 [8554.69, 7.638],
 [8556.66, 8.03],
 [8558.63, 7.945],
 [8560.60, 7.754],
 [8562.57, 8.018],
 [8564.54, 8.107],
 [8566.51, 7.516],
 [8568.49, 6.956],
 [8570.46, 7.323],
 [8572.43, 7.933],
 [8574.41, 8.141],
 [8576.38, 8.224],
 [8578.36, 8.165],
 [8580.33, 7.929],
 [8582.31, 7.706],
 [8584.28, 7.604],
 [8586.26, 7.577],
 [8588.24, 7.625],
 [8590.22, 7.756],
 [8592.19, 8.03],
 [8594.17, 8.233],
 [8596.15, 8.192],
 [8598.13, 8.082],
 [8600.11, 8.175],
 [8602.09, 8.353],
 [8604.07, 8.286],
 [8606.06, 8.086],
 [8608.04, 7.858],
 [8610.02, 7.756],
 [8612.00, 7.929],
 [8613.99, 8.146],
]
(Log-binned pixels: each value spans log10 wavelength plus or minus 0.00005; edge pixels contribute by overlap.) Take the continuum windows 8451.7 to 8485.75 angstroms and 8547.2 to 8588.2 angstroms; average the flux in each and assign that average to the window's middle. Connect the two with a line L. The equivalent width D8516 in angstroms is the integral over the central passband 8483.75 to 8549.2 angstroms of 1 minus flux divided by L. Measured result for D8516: 5.0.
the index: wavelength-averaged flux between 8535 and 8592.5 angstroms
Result 7.49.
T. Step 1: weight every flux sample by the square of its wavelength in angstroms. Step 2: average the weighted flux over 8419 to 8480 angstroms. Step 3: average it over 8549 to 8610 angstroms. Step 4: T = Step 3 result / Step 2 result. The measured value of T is 1.0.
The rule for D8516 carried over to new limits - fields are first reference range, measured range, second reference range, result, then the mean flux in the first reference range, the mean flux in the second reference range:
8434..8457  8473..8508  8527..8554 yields 0.8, 8.09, 7.07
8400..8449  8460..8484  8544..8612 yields 0.2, 8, 7.79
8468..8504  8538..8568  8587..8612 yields 2.0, 7.53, 8.03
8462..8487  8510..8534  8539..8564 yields -0.8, 7.78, 7.27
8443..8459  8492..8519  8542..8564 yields 0.9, 8.28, 7.41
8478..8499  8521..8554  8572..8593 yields 1.8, 7.26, 7.88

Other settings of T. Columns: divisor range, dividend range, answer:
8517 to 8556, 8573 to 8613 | 1.12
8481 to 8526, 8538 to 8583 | 1.01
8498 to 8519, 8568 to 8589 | 1.04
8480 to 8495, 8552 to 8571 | 1.07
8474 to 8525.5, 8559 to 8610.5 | 1.07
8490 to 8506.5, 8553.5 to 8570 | 1.07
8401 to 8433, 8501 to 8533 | 0.96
